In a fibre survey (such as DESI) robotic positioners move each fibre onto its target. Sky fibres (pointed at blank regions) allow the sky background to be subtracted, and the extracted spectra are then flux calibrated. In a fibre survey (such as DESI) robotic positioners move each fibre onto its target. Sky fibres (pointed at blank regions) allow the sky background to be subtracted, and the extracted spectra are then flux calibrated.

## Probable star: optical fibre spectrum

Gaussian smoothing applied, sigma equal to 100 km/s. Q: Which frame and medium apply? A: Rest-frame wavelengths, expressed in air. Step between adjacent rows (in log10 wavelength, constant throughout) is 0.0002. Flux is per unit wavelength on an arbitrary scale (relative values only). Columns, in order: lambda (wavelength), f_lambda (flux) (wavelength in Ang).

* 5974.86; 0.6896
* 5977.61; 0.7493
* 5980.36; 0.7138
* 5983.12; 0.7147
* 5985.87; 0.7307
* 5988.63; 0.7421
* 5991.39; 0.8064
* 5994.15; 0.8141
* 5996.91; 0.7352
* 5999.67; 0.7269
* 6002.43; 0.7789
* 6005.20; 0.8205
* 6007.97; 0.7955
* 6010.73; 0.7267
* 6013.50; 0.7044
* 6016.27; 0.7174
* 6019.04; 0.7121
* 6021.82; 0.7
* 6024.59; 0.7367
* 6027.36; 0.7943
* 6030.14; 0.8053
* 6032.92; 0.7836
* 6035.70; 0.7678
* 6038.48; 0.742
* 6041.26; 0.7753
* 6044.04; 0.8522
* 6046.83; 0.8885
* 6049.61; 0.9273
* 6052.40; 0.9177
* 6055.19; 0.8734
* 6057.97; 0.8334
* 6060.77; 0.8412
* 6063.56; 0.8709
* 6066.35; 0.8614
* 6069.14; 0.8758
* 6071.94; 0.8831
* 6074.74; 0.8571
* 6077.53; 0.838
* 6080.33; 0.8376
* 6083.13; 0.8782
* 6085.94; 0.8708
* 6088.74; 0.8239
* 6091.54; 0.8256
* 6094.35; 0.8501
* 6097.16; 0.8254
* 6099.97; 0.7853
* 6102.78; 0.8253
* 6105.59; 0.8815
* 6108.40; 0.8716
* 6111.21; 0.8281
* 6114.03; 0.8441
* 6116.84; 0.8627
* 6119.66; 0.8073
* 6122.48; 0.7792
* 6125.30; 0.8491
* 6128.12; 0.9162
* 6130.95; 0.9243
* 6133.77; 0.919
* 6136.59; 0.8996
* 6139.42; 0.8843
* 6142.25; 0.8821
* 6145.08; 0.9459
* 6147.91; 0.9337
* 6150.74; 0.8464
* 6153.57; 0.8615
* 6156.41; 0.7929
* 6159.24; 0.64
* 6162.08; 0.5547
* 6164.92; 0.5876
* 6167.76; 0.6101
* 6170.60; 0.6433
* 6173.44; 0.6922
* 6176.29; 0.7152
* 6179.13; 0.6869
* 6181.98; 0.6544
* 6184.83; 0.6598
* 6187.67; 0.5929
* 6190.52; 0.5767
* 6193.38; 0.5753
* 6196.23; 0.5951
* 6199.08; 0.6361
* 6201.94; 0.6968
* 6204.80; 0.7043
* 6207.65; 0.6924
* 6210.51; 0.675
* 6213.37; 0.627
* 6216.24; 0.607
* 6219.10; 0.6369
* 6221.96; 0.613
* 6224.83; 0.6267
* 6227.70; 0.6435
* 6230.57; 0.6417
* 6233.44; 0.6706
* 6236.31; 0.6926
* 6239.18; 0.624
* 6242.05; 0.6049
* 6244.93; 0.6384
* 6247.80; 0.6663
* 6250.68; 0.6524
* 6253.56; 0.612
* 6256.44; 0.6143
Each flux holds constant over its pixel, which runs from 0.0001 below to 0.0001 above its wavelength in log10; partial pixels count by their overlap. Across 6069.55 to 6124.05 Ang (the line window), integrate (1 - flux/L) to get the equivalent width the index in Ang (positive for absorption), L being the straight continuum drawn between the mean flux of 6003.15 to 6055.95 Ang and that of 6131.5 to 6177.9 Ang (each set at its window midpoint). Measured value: -4.0 Ang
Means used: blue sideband 0.79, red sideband 0.778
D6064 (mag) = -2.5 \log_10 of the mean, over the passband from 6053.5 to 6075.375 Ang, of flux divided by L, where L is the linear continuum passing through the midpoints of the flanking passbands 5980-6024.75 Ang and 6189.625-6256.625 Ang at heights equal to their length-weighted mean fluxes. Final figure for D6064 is -0.20 mag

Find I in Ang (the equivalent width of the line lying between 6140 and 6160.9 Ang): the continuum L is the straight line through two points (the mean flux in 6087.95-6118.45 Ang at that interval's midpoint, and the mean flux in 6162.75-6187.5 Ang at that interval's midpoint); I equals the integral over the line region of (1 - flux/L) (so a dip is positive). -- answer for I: -3.7 Ang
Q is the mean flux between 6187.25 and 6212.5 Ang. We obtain 0.64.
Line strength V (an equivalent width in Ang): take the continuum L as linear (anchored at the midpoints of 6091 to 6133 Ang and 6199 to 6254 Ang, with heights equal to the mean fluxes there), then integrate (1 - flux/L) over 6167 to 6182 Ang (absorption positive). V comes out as 1.4 Ang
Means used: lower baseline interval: 0.847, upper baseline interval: 0.649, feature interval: 0.671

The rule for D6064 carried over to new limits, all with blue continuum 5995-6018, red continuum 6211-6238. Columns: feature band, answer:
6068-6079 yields -0.200 mag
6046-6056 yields -0.234 mag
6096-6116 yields -0.194 mag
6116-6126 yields -0.182 mag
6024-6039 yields -0.052 mag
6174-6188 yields -0.010 mag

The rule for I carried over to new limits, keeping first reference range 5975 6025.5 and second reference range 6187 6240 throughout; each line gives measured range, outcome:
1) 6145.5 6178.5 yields -2.8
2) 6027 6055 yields -4.0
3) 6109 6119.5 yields -2.4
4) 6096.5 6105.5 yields -1.6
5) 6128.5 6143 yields -4.8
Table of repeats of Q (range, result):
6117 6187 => 0.778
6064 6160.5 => 0.854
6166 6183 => 0.666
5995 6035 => 0.754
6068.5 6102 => 0.845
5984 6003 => 0.76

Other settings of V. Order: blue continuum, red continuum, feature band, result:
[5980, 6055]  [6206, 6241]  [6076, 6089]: -2.0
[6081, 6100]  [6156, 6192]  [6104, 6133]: -3.2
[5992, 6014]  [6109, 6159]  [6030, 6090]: -2.8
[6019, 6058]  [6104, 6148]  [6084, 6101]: 0.3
